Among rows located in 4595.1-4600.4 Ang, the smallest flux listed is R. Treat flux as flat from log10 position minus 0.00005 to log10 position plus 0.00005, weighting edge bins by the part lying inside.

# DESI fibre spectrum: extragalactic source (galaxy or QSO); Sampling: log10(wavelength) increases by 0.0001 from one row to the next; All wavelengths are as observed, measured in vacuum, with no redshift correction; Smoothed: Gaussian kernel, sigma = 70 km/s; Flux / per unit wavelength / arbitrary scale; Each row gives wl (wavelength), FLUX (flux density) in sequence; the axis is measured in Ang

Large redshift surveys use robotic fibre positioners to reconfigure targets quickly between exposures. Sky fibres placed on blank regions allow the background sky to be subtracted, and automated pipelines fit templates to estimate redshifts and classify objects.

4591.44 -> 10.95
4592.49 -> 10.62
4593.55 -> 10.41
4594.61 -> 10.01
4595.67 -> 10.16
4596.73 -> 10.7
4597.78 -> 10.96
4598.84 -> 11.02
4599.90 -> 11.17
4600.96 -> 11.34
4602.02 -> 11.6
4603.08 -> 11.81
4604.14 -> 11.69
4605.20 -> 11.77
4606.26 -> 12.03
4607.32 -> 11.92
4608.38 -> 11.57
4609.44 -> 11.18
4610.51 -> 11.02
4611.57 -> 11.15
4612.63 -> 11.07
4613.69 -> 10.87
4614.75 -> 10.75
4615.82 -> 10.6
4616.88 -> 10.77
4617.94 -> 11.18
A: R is 10.16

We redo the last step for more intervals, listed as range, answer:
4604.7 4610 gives 11.18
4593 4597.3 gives 10.01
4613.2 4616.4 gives 10.6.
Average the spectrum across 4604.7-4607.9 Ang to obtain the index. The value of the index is 11.9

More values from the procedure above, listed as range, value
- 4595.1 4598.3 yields 10.6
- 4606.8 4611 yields 11.4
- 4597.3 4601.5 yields 11.1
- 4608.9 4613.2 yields 11.1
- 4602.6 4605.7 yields 11.8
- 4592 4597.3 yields 10.4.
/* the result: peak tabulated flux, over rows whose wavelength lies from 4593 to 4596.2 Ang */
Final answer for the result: 10.41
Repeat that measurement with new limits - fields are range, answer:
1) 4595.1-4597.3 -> 10.7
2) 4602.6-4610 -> 12.03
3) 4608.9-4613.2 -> 11.18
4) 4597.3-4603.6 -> 11.81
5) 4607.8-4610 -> 11.57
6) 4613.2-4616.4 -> 10.87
